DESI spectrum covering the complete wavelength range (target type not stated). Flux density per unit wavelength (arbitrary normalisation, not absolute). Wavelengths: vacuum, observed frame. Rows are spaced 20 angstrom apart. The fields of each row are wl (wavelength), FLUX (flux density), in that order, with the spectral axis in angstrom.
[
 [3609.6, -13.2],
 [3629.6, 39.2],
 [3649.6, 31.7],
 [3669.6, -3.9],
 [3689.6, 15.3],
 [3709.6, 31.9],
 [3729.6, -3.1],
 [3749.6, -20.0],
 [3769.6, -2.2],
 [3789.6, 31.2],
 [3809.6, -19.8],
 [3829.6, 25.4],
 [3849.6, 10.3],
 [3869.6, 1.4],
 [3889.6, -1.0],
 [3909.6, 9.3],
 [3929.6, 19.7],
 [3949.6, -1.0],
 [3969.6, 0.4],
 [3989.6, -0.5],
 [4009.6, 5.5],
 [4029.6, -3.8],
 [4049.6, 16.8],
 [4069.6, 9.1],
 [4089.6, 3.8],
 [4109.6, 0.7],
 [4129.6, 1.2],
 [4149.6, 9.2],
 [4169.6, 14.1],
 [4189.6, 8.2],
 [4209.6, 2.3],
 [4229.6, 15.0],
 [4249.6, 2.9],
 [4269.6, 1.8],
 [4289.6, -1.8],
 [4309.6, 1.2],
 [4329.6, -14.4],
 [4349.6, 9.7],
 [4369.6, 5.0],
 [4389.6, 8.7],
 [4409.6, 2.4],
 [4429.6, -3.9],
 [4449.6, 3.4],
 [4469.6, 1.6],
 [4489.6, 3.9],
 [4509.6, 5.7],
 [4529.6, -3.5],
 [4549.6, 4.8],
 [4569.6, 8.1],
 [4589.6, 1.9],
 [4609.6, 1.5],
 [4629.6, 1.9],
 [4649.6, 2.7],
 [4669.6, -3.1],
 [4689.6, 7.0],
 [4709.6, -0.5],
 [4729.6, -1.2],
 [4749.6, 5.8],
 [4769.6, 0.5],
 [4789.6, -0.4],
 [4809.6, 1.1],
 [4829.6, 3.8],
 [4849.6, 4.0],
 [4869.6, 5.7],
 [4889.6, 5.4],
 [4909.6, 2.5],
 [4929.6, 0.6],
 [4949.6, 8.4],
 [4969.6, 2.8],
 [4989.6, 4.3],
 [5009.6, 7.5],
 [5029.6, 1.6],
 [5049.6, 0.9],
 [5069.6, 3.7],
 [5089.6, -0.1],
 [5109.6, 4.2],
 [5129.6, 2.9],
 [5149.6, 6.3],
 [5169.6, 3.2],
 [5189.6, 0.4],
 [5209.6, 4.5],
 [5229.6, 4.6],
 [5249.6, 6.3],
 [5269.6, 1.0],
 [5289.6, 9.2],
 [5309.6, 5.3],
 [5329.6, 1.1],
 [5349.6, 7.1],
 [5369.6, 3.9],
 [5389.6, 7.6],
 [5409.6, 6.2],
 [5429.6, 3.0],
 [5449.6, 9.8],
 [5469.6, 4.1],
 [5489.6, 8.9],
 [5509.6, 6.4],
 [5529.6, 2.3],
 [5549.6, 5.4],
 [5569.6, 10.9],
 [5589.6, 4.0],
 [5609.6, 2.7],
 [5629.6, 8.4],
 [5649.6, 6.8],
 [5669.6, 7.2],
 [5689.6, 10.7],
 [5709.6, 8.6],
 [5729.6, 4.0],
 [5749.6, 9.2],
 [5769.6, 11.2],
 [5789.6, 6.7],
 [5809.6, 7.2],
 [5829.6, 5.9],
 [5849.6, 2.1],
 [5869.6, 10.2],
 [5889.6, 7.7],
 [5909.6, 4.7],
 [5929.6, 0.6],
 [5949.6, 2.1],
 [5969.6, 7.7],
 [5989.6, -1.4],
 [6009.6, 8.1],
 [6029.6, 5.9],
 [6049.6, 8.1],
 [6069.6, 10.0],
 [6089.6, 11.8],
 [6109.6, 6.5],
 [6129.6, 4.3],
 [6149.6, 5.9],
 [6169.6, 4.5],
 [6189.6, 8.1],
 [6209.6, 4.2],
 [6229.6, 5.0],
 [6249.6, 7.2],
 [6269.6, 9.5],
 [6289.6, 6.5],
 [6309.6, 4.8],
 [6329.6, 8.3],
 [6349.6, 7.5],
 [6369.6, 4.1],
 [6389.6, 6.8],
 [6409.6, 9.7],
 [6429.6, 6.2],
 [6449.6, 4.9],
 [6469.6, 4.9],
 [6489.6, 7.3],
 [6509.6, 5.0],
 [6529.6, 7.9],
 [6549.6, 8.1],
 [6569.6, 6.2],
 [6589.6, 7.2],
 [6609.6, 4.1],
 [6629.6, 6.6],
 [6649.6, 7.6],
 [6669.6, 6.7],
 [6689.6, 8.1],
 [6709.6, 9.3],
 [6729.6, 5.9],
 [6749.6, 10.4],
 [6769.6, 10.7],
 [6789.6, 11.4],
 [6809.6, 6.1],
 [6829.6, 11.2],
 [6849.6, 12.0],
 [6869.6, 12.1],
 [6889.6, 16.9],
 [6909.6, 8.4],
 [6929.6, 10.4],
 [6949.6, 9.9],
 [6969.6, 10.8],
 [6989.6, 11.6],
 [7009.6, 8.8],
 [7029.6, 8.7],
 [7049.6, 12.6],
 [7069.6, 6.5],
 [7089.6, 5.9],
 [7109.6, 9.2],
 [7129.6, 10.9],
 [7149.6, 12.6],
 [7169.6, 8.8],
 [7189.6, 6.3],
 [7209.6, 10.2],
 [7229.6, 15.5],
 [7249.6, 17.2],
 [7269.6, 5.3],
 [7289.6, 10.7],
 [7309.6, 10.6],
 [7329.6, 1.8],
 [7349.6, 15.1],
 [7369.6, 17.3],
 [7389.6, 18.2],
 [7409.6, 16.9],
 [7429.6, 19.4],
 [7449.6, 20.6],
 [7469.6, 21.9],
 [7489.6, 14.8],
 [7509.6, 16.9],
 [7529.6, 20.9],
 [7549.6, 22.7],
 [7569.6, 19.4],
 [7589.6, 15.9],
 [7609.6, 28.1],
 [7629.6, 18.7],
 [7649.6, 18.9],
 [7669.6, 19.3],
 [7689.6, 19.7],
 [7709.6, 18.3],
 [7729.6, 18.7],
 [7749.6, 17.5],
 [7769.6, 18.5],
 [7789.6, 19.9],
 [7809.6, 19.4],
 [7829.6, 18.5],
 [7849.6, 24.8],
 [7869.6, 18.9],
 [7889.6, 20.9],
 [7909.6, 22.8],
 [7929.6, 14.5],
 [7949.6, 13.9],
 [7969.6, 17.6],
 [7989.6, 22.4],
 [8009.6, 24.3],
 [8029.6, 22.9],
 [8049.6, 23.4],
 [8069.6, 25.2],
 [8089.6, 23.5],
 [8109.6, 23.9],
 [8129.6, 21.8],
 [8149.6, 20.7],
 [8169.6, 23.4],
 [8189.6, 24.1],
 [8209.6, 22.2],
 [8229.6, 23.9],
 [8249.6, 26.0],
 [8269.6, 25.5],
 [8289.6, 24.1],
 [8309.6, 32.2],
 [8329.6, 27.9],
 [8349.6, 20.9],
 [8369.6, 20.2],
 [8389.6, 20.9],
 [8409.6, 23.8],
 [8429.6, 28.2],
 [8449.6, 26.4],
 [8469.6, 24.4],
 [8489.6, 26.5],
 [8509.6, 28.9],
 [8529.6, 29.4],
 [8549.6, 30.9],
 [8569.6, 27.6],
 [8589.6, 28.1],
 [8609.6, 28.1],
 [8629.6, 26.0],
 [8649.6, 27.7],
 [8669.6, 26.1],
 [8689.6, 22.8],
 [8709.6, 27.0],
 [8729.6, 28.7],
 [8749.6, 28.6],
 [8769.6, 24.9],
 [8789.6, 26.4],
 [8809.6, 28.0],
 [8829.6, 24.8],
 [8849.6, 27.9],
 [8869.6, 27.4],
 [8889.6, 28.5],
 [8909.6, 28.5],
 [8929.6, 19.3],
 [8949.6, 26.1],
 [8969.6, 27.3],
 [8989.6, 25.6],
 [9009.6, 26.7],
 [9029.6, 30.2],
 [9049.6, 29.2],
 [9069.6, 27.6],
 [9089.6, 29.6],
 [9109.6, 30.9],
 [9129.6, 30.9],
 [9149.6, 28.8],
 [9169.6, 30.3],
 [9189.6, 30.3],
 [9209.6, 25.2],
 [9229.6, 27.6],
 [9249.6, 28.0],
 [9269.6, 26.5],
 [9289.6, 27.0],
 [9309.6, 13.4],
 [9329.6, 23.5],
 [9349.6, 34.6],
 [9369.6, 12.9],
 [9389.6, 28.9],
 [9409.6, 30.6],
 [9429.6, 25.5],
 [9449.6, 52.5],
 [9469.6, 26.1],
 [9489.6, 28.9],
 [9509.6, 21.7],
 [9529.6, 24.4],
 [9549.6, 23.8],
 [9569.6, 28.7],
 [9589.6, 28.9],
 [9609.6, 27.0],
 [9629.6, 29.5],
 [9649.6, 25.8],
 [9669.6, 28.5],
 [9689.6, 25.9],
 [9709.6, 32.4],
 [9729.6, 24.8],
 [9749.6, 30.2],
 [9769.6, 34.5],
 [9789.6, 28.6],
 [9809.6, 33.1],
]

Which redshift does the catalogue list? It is 0.847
